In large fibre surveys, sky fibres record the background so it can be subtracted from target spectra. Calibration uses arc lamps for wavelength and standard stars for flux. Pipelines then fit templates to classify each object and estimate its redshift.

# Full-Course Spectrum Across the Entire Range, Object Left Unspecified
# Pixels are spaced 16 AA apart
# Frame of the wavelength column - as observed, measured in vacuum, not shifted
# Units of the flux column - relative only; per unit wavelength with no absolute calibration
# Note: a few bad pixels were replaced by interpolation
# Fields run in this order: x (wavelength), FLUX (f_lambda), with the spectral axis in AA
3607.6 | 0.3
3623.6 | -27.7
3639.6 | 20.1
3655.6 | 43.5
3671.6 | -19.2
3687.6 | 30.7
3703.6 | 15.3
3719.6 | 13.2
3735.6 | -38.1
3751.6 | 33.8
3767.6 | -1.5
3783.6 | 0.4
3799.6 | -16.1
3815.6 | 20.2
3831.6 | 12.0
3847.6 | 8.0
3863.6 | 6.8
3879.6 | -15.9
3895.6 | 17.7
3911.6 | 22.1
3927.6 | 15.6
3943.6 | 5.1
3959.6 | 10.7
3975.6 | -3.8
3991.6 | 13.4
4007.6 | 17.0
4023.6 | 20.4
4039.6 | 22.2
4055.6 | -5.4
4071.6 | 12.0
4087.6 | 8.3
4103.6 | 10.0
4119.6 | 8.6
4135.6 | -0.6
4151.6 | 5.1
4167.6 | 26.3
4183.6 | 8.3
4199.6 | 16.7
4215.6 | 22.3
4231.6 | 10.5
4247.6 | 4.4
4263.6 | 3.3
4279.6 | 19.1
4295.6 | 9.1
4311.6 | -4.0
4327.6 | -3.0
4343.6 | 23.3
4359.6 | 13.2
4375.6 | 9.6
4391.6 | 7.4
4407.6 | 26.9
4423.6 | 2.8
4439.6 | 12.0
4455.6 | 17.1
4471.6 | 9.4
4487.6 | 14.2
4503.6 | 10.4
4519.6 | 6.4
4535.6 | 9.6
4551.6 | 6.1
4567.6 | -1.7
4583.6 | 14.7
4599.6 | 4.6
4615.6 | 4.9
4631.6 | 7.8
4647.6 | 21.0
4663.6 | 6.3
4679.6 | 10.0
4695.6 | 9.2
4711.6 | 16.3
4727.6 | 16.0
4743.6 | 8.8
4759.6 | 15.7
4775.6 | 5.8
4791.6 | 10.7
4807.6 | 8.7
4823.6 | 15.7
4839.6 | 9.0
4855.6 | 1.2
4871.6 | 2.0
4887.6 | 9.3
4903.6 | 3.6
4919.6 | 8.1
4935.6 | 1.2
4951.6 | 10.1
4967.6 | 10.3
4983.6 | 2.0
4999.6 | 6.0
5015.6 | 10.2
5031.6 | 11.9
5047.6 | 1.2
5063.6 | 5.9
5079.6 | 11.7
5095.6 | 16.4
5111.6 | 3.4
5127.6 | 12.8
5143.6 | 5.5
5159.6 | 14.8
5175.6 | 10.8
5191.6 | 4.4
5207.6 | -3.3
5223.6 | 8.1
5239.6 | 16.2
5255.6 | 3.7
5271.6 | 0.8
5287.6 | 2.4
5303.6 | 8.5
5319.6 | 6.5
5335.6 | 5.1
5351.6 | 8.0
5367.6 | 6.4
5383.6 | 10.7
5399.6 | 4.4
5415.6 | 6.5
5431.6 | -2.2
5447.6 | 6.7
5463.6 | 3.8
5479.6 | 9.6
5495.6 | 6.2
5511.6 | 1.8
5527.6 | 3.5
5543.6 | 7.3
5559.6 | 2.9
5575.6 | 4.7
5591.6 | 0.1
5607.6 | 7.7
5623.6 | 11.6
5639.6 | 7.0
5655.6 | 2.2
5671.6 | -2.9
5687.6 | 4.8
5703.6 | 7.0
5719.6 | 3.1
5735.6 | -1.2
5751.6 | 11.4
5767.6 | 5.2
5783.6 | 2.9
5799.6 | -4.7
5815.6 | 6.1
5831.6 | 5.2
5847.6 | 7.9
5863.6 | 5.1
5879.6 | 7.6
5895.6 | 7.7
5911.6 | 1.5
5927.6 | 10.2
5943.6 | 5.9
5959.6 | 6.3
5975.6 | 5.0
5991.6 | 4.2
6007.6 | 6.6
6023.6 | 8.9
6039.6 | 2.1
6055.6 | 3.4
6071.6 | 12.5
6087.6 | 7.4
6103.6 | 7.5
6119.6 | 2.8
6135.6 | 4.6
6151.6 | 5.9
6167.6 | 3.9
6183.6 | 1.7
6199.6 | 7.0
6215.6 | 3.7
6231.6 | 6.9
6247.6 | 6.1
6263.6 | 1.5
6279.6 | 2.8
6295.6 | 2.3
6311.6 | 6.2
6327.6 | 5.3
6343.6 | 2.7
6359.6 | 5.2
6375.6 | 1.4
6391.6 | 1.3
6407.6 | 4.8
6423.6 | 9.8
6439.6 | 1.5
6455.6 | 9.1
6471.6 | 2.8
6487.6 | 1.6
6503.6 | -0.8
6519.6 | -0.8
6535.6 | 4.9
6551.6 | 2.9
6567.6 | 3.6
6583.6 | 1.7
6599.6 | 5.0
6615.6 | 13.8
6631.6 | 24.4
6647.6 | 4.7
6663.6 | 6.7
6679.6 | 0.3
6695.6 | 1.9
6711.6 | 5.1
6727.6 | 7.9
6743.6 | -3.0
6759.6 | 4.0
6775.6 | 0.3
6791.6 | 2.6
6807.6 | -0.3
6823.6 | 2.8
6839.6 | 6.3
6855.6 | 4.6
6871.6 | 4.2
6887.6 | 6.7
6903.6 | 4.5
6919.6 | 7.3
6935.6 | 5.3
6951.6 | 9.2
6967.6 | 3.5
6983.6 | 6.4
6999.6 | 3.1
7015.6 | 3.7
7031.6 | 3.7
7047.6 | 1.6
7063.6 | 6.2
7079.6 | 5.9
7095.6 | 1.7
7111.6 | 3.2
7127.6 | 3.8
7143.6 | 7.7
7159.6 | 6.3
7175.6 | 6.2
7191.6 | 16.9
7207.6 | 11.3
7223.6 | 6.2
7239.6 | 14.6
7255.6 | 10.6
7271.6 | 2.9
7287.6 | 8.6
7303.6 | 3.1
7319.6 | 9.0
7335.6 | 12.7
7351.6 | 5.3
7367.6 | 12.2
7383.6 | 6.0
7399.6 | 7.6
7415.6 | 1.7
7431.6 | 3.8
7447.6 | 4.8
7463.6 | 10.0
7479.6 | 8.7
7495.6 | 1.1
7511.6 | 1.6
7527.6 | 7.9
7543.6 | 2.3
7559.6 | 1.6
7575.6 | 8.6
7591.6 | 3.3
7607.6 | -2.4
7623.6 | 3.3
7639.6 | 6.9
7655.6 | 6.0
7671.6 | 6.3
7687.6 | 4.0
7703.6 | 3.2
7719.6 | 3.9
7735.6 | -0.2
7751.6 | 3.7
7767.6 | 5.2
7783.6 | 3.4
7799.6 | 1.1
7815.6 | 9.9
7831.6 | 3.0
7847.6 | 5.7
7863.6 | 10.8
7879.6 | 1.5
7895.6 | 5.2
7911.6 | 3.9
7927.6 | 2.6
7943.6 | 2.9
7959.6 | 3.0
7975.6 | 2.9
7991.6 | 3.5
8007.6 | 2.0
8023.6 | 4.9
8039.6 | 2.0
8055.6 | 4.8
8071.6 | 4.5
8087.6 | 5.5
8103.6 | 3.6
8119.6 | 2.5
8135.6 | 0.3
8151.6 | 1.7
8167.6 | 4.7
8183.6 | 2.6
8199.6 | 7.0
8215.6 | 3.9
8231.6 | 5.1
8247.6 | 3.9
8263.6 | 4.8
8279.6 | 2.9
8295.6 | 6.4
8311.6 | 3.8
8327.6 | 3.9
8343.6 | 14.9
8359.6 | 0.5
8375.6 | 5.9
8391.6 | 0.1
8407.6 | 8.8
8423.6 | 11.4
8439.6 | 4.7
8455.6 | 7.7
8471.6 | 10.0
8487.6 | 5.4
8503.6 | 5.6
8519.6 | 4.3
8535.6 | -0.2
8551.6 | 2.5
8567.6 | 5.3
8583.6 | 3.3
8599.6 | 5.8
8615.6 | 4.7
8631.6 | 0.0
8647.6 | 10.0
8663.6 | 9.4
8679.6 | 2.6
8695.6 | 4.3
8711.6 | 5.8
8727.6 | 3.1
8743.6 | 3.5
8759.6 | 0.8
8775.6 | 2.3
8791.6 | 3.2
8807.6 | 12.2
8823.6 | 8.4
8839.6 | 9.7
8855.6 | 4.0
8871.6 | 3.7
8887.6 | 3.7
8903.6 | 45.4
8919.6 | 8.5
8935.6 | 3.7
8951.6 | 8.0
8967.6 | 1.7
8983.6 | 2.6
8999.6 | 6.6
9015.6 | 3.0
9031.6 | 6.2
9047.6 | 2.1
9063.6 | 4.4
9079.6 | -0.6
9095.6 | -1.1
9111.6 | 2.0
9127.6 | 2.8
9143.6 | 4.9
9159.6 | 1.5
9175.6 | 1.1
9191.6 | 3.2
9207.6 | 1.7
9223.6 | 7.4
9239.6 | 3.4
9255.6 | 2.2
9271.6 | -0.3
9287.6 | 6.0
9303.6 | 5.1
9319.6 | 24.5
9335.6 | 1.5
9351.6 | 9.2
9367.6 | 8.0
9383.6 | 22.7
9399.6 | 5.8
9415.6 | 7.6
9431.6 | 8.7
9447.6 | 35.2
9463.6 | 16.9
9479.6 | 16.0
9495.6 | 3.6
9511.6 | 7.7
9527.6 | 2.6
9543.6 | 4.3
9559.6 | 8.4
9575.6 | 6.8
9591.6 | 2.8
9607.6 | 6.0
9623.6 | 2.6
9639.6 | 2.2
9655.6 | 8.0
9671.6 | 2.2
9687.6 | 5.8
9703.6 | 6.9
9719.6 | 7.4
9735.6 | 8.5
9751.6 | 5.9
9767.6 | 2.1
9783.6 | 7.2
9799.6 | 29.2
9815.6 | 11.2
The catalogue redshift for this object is 0.777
